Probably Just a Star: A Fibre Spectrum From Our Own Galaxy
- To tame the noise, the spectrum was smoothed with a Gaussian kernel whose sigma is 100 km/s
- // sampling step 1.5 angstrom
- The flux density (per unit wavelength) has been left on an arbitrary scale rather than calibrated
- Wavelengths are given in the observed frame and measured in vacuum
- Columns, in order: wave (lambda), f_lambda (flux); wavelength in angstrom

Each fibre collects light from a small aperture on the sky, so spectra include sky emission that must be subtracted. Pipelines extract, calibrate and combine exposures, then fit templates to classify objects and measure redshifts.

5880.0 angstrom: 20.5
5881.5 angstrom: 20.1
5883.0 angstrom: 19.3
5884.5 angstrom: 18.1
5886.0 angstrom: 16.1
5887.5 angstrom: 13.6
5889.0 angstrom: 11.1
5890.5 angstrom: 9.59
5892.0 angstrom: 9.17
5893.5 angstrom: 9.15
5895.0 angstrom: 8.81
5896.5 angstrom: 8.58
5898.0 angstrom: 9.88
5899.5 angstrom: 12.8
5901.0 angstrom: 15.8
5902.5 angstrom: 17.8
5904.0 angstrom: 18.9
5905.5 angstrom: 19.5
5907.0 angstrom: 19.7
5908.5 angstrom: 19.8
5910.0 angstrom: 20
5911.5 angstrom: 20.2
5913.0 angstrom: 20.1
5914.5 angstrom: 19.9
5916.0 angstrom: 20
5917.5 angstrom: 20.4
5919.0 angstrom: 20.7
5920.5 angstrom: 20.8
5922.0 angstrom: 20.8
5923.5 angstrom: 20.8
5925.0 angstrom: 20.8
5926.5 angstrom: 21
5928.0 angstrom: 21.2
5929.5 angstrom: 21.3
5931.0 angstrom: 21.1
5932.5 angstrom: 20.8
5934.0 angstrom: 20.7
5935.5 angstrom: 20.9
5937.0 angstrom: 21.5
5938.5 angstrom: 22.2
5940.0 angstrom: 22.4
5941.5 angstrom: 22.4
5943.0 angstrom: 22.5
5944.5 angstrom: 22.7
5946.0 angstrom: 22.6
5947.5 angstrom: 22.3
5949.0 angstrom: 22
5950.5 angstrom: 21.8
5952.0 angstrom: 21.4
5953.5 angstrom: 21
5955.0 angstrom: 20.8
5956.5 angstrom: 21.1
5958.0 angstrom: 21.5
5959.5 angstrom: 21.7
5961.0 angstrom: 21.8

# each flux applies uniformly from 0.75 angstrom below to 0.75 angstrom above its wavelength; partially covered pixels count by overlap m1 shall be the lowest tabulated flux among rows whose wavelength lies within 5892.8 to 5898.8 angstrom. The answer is 8.58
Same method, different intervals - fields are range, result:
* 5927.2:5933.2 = 20.8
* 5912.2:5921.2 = 19.9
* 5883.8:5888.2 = 13.6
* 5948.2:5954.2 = 21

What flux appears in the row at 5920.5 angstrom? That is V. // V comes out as 20.8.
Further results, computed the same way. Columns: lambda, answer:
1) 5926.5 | 21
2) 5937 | 21.5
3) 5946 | 22.6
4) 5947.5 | 22.3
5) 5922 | 20.8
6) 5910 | 20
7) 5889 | 11.1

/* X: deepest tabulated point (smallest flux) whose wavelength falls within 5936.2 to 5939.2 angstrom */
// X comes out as 21.5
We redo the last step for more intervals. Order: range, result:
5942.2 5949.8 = 22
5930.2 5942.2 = 20.7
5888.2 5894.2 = 9.15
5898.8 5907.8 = 12.8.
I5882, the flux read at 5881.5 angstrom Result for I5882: 20.1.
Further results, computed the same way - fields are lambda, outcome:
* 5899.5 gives 12.8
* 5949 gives 22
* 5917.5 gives 20.4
